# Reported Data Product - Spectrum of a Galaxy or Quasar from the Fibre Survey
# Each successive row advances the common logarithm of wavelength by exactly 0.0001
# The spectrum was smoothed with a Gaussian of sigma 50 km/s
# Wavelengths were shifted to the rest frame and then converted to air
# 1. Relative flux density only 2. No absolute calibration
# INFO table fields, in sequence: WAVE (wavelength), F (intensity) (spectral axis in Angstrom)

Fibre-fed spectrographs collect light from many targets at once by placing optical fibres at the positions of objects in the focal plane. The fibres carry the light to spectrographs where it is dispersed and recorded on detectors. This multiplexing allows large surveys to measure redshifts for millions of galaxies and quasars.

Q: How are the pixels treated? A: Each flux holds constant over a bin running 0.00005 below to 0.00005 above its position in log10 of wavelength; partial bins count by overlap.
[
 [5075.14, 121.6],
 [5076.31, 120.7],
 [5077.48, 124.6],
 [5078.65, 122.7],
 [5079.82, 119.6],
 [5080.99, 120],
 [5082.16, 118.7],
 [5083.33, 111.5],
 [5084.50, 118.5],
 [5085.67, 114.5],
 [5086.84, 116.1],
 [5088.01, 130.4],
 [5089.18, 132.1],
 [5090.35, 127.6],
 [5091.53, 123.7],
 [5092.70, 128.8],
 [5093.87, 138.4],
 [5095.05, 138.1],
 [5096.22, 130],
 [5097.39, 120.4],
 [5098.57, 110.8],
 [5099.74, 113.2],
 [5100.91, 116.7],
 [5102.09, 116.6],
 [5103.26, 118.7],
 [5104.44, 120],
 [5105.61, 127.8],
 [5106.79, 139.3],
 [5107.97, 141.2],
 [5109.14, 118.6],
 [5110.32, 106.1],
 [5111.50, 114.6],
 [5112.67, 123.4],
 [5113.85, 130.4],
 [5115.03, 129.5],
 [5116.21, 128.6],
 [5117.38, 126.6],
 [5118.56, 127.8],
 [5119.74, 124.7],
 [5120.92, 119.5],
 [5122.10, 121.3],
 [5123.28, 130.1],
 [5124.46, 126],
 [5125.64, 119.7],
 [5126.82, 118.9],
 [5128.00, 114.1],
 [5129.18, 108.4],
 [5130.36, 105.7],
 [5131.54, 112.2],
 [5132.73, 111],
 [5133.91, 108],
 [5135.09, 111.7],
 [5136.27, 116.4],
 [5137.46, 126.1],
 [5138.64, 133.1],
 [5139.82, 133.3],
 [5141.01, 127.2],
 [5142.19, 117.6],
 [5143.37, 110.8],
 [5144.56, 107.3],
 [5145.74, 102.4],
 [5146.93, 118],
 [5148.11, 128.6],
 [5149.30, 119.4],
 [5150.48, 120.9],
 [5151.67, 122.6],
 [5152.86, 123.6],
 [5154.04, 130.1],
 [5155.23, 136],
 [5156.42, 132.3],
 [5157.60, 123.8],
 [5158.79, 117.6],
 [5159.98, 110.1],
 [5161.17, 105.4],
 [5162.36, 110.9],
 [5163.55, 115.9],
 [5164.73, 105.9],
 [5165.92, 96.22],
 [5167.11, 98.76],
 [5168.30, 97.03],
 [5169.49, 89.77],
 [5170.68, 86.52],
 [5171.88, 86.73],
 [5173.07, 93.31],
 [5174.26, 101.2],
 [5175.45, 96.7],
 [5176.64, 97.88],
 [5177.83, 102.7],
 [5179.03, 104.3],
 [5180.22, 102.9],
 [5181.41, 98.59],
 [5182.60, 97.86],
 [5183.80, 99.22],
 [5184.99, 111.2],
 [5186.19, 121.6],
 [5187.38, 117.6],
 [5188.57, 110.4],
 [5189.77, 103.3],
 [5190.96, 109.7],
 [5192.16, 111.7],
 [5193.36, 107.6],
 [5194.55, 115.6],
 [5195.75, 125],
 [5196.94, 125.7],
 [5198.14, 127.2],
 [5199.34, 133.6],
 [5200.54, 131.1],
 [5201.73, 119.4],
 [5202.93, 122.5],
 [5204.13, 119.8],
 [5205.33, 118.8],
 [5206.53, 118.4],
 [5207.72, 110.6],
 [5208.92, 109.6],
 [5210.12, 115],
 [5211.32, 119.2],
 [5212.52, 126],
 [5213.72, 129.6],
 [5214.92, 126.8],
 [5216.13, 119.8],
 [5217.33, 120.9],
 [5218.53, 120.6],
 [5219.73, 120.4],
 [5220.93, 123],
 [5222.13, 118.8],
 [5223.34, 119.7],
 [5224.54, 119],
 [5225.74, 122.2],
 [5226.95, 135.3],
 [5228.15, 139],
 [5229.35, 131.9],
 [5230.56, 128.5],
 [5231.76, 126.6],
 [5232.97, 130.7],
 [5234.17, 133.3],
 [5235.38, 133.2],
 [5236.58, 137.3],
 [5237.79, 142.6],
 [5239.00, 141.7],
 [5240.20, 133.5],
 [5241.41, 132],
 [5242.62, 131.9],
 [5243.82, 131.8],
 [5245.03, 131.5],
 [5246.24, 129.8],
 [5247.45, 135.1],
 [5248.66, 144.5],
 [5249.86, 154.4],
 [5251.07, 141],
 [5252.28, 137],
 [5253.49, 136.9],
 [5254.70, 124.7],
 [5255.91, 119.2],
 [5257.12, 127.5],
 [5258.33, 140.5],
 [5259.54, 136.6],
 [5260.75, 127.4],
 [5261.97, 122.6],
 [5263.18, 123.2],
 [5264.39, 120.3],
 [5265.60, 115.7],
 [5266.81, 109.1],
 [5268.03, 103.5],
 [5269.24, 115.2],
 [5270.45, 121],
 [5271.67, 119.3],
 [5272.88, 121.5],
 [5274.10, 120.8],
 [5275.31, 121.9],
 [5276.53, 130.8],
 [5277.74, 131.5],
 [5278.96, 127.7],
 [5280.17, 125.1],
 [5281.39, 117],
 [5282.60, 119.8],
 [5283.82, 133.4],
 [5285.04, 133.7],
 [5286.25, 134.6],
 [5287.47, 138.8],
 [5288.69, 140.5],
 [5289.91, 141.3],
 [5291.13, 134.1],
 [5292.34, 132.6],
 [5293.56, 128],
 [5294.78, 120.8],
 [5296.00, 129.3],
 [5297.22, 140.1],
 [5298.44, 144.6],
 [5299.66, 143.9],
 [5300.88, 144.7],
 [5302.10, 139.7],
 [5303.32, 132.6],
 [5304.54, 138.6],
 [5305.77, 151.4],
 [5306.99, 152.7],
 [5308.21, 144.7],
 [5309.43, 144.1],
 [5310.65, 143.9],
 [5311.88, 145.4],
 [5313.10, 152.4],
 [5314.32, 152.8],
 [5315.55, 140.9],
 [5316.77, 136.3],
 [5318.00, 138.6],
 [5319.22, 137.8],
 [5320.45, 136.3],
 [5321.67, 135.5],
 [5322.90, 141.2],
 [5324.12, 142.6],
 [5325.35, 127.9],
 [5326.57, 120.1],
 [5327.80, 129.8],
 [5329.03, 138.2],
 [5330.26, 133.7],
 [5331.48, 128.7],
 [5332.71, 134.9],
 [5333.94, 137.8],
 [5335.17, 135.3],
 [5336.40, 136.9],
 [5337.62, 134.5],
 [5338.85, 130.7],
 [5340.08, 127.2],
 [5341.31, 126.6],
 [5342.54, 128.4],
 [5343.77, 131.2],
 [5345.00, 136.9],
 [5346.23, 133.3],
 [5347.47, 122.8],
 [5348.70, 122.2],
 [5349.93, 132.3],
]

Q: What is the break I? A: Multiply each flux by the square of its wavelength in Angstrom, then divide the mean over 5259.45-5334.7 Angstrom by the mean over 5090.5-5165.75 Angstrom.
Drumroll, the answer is 1.17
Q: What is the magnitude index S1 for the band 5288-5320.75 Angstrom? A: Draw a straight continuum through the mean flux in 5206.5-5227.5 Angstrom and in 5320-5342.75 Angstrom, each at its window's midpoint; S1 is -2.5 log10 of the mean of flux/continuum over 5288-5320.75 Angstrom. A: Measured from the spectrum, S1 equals -0.08 mag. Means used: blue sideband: 121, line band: 140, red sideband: 133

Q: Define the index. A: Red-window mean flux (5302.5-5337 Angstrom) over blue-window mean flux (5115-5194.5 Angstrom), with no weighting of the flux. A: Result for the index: 1.23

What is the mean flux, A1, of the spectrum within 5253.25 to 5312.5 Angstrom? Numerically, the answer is 131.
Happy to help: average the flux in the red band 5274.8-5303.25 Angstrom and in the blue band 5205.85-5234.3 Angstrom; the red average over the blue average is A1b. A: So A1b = 1.08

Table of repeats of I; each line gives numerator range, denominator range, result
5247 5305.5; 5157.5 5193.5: 1.30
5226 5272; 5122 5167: 1.15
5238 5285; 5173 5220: 1.15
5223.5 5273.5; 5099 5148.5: 1.13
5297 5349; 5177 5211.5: 1.26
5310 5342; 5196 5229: 1.16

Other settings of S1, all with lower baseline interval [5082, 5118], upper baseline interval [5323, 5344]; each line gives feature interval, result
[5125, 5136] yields 0.11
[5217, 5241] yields -0.01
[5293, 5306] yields -0.05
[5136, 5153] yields 0.04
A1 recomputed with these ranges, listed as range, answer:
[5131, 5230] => 115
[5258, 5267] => 125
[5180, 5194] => 108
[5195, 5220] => 122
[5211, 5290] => 128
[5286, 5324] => 140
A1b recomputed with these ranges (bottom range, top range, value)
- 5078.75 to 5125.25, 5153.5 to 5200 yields 0.88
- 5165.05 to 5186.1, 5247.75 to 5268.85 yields 1.31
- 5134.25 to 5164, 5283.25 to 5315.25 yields 1.17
